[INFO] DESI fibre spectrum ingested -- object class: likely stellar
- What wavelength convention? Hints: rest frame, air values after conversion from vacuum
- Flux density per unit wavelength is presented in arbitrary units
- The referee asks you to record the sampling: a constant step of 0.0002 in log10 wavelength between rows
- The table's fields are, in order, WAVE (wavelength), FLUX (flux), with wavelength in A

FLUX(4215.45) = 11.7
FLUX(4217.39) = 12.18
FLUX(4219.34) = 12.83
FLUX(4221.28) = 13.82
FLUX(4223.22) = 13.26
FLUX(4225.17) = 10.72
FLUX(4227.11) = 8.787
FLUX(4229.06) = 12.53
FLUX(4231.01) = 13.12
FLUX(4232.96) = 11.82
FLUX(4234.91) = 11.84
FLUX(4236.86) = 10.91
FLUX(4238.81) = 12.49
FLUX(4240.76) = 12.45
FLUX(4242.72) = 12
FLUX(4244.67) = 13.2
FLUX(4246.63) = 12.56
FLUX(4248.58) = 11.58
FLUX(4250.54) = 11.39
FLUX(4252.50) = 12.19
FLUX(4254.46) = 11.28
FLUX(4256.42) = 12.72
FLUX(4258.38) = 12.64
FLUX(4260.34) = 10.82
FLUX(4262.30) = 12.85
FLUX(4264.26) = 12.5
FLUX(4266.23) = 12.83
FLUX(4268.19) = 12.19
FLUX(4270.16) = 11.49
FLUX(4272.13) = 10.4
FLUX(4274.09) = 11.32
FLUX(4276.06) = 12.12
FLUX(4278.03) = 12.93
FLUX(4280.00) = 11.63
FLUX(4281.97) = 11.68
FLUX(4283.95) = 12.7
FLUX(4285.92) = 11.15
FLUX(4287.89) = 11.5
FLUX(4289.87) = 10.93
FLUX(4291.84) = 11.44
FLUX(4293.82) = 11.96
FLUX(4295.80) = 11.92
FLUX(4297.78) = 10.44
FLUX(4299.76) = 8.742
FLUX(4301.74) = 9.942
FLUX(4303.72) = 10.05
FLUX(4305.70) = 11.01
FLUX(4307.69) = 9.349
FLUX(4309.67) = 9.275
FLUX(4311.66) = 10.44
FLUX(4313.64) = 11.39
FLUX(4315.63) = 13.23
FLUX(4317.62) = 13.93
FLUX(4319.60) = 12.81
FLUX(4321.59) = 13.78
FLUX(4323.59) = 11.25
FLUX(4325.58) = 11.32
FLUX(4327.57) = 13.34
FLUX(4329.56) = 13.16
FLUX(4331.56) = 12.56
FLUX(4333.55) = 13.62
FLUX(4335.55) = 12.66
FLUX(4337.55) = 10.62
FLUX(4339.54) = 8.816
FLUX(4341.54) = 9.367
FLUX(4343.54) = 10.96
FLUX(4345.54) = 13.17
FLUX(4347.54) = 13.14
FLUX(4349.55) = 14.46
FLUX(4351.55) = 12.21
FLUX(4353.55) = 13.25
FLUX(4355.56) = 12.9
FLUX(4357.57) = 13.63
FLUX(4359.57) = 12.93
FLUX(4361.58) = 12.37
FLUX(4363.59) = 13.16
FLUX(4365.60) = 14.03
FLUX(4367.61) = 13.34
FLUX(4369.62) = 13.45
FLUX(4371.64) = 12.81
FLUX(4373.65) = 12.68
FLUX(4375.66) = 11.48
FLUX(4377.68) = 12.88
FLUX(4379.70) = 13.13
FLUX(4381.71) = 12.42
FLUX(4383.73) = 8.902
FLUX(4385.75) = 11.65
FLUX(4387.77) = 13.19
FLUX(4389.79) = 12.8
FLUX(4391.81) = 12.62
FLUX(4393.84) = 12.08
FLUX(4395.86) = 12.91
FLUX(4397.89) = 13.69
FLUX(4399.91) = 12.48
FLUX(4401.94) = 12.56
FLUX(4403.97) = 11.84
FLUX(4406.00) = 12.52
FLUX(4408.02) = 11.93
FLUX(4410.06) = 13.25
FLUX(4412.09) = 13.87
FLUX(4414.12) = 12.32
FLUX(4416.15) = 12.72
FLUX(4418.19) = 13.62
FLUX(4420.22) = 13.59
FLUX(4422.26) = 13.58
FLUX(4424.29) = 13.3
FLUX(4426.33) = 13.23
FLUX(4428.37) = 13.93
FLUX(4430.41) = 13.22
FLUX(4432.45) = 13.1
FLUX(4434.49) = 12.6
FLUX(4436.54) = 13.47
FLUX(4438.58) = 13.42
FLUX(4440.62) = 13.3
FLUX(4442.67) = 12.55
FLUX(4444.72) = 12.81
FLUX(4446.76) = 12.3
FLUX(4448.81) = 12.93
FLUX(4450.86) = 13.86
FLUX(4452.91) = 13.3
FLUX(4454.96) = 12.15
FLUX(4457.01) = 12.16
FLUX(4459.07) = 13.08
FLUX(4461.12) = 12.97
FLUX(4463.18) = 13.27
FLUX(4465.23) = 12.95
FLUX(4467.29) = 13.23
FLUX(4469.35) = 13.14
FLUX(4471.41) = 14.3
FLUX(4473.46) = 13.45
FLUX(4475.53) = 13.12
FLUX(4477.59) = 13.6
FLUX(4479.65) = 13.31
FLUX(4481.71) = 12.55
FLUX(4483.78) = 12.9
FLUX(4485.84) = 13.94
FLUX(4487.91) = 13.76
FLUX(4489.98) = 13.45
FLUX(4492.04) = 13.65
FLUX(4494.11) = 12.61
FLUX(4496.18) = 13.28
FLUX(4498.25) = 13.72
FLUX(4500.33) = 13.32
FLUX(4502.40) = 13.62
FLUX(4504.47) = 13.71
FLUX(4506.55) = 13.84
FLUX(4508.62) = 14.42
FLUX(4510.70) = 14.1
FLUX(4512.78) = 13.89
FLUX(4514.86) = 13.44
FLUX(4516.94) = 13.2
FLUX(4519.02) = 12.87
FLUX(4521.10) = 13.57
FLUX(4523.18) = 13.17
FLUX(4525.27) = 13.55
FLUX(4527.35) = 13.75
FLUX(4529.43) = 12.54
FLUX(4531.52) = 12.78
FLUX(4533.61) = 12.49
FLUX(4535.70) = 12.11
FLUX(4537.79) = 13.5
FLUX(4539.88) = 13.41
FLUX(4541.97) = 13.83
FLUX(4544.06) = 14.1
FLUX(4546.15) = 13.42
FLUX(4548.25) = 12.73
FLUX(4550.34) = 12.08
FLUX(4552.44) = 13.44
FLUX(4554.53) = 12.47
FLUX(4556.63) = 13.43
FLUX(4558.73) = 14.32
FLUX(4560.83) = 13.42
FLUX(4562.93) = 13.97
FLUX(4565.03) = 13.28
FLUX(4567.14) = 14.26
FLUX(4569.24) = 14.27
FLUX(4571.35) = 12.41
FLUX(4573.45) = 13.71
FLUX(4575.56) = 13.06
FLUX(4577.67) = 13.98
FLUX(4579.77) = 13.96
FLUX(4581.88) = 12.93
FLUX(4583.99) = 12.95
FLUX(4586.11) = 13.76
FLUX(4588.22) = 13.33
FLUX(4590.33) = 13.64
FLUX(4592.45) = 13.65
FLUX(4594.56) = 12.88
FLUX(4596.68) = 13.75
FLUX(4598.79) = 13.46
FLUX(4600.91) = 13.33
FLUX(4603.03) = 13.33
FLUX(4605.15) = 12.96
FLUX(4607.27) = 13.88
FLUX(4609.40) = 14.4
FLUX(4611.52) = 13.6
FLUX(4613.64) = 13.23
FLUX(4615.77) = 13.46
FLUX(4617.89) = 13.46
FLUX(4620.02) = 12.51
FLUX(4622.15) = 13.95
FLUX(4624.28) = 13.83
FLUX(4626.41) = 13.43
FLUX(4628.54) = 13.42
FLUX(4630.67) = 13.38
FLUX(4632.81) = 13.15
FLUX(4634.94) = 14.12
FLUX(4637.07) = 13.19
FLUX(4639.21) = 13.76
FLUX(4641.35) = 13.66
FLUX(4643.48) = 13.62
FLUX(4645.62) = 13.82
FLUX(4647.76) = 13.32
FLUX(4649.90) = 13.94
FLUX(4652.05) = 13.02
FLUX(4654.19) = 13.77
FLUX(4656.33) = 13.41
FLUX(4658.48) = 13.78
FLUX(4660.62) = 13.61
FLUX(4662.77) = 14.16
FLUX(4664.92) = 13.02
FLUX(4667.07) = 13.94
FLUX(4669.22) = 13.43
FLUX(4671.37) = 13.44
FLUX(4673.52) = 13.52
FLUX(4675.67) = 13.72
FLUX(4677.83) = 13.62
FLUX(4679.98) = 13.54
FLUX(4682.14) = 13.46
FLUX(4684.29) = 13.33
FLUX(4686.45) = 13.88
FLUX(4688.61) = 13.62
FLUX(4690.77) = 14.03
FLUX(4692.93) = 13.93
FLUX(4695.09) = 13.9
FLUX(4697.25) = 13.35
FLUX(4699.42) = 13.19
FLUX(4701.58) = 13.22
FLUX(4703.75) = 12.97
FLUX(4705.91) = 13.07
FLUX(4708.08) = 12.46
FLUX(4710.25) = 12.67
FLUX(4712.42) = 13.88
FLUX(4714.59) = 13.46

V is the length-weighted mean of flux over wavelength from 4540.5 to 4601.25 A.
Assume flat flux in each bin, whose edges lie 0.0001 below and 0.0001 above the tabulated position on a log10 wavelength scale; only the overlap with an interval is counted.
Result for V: 13.4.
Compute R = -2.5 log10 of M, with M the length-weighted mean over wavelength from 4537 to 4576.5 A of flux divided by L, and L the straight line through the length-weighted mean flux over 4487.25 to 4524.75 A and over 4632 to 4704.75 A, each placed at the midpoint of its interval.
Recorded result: 0.009 mag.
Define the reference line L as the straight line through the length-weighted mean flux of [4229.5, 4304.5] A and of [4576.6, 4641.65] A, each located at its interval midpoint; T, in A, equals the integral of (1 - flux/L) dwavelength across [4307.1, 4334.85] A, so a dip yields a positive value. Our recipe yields -0.31 A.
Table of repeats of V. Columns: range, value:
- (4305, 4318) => 11.1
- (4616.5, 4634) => 13.4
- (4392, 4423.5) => 12.9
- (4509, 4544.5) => 13.3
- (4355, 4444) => 12.9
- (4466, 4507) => 13.4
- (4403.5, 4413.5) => 12.7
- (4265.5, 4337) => 11.7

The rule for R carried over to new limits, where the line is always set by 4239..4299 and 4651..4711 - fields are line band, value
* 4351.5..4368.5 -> -0.08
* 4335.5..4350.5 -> 0.05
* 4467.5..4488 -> -0.06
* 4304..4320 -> 0.07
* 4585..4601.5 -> -0.03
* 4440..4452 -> -0.03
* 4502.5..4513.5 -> -0.09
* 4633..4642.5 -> -0.03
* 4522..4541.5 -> -0.01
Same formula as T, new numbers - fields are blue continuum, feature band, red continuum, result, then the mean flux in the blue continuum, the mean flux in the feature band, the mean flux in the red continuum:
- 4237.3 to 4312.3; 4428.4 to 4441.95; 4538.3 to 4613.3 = -0.7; 11.5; 13.2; 13.5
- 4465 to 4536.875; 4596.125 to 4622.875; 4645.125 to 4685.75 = 0.0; 13.4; 13.5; 13.6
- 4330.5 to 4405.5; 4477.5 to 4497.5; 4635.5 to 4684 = -0.6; 12.5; 13.3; 13.6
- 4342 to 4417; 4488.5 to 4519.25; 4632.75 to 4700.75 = -1.1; 12.7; 13.6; 13.6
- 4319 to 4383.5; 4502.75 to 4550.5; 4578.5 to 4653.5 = -0.7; 12.5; 13.4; 13.5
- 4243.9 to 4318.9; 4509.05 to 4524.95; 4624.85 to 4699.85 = -0.8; 11.6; 13.5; 13.6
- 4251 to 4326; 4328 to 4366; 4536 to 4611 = -1.6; 11.6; 12.5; 13.5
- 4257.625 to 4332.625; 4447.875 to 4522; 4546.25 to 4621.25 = -3.1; 11.7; 13.4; 13.4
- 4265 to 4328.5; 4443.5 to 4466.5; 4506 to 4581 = -0.3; 11.5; 12.9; 13.4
